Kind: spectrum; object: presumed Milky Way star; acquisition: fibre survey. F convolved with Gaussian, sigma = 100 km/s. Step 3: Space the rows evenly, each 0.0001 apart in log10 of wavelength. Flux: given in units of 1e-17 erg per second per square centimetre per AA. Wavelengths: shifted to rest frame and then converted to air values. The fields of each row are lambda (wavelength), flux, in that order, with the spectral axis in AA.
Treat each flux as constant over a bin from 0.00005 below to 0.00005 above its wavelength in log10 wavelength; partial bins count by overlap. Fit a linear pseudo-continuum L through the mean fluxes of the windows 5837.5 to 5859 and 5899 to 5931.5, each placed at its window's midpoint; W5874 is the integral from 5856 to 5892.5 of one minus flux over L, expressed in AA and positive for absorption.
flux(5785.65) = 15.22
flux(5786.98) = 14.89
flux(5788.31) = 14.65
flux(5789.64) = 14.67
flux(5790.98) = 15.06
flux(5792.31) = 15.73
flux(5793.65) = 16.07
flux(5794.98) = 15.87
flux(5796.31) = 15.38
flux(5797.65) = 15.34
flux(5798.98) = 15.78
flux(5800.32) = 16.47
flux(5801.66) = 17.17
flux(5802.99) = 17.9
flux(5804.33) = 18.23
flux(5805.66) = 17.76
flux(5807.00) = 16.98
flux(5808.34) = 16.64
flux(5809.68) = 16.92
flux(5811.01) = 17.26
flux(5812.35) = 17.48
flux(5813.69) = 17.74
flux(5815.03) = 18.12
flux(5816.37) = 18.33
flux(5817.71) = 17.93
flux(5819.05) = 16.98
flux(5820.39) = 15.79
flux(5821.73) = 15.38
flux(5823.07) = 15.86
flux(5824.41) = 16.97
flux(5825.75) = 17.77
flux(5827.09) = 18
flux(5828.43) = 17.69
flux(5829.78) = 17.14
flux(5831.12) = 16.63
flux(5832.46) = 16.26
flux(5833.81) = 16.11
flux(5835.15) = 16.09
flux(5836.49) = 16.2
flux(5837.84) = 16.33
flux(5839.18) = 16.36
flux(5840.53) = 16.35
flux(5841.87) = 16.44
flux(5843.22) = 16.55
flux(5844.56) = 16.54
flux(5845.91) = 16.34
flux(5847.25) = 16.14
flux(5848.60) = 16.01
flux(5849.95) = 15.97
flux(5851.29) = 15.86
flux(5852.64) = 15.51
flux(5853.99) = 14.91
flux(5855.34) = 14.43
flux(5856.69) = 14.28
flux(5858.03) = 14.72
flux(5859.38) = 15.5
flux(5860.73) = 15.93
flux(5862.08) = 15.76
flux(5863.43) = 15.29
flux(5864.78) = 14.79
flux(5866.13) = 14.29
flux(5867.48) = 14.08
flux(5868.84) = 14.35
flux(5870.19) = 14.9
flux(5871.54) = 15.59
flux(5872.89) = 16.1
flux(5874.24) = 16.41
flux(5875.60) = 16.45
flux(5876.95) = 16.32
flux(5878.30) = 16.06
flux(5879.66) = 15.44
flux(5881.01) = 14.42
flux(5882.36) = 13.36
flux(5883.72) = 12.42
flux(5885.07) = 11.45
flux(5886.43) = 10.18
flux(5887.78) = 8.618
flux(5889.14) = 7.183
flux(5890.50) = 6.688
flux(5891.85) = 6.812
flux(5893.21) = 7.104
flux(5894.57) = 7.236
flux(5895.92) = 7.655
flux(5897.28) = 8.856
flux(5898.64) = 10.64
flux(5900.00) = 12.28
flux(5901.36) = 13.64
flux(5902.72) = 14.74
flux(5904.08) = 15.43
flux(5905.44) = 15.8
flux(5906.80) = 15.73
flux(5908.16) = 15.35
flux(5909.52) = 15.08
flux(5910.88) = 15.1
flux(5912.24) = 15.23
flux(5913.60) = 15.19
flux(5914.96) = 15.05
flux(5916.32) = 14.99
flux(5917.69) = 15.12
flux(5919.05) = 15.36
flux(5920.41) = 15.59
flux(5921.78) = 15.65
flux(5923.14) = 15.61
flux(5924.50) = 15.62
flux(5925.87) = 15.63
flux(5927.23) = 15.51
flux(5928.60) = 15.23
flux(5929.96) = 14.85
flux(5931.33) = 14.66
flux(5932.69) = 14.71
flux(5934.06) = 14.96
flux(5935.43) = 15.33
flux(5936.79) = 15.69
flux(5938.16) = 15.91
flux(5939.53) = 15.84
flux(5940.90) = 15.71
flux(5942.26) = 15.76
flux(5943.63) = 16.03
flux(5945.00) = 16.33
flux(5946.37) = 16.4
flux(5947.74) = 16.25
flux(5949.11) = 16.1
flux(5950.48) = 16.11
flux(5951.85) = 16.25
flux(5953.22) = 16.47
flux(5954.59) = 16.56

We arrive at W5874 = 4.5 AA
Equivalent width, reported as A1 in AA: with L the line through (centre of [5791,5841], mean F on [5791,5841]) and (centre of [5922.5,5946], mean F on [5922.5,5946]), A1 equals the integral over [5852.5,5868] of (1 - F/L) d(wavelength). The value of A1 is 1.3 AA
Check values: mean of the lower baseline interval 16.8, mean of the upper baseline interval 15.5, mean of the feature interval 14.9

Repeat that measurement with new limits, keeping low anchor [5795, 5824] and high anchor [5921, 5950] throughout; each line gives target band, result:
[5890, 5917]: 5.8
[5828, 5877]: 2.0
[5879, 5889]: 2.6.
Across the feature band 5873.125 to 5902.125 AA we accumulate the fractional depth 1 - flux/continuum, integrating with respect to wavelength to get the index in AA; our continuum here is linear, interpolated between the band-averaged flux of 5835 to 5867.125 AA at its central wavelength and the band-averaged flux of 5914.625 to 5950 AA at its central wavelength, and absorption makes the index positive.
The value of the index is 7.7 AA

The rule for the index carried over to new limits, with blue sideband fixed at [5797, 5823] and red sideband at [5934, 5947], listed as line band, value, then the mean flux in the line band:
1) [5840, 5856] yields 0.7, 15.9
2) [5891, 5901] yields 4.6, 8.78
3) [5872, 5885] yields 1.1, 15.1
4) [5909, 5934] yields 1.2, 15.2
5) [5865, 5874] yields 0.8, 15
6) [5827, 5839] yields 0.1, 16.6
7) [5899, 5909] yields 1.0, 14.6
